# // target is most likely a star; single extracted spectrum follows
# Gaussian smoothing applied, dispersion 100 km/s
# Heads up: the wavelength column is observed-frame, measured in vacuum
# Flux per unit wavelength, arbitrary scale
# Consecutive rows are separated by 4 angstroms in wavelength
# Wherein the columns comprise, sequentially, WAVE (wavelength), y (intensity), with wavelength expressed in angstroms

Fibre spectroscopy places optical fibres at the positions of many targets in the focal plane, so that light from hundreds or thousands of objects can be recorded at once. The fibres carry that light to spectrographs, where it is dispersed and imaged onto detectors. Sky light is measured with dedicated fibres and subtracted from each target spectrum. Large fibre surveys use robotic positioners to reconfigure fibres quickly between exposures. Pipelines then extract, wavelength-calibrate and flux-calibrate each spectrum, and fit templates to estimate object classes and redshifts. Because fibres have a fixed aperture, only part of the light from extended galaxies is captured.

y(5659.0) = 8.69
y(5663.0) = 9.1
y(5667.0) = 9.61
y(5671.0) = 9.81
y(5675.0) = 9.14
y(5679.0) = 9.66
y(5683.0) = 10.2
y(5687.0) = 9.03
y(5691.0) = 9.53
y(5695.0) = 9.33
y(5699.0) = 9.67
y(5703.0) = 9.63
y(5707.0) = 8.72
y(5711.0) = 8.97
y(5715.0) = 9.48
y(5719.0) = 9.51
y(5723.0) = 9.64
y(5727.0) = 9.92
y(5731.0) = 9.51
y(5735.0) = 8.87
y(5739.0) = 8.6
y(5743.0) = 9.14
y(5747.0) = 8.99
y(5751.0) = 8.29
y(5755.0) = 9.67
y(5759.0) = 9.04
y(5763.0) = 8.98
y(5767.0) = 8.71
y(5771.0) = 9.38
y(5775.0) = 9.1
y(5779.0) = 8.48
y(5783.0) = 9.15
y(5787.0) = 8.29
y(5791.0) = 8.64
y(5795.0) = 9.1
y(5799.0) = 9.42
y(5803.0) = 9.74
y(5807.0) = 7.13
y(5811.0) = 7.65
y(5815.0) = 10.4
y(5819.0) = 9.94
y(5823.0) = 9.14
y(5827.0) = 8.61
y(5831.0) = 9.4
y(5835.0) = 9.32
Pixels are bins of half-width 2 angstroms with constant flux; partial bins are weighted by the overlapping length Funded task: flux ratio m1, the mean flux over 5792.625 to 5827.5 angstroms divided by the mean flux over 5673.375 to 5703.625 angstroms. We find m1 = 0.9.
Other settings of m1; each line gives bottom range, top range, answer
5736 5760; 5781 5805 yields 1.01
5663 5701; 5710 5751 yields 0.97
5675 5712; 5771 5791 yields 0.94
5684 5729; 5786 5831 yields 0.95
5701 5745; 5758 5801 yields 0.96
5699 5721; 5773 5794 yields 0.94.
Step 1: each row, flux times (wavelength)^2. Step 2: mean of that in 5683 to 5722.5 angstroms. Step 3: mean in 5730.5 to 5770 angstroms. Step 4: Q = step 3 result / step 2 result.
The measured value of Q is 0.97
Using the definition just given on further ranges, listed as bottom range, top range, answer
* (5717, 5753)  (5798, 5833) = 1.01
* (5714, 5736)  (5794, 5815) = 0.95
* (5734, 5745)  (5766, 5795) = 1.01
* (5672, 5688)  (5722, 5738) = 1.00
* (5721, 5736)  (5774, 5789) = 0.93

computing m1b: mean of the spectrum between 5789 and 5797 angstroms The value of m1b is 8.87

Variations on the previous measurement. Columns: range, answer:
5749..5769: 8.94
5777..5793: 8.64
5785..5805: 9.04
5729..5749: 9.02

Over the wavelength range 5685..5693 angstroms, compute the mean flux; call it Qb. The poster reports 9.28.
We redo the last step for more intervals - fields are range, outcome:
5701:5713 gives 9.11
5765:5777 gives 9.06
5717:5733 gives 9.64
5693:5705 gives 9.54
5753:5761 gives 9.36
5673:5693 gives 9.51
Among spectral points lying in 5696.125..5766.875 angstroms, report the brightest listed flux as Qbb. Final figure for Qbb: 9.92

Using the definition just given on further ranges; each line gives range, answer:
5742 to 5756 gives 9.67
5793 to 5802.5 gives 9.42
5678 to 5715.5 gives 10.2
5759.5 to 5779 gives 9.38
